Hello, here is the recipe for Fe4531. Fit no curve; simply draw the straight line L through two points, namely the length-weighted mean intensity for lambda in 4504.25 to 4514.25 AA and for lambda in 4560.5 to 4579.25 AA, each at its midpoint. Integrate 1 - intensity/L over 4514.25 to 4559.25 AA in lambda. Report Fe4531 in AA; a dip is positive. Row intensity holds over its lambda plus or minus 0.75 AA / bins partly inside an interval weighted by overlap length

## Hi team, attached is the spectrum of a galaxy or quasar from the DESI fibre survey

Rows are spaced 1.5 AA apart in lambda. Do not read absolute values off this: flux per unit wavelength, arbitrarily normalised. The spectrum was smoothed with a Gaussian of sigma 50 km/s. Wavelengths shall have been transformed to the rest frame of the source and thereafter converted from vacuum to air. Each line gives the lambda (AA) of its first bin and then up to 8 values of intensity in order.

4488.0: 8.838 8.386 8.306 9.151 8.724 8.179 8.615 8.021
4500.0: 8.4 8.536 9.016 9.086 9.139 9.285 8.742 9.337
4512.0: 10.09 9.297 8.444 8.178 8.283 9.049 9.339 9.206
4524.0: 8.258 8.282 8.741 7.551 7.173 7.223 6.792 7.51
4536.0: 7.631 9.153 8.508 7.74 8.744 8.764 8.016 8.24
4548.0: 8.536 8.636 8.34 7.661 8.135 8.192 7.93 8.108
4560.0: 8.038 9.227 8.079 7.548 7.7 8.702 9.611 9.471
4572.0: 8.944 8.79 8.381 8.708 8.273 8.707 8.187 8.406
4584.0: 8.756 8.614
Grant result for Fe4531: 3.9 AA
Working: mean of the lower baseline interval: 9.29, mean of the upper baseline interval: 8.61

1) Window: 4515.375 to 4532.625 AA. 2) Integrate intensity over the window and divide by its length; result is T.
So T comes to 8.27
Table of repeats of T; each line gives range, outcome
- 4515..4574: 8.31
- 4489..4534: 8.56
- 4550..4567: 8.1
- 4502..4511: 9.08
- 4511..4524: 8.95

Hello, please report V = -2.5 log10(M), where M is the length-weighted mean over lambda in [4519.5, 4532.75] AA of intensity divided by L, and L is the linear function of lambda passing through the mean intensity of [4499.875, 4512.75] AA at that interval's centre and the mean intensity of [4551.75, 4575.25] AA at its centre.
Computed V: 0.083 mag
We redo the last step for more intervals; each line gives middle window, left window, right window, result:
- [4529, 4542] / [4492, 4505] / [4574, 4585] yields 0.105 mag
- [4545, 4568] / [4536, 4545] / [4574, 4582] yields 0.034 mag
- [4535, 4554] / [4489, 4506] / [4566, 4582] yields 0.047 mag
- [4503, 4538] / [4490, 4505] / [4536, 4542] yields -0.004 mag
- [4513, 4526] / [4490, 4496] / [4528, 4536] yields -0.133 mag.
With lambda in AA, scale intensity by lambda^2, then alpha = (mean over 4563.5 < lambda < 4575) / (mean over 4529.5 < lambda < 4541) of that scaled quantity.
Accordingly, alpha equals 1.1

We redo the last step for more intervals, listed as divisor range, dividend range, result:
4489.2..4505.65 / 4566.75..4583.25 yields 1.05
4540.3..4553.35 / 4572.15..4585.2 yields 1.04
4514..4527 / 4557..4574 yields 1.01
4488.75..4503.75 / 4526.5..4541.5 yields 0.93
